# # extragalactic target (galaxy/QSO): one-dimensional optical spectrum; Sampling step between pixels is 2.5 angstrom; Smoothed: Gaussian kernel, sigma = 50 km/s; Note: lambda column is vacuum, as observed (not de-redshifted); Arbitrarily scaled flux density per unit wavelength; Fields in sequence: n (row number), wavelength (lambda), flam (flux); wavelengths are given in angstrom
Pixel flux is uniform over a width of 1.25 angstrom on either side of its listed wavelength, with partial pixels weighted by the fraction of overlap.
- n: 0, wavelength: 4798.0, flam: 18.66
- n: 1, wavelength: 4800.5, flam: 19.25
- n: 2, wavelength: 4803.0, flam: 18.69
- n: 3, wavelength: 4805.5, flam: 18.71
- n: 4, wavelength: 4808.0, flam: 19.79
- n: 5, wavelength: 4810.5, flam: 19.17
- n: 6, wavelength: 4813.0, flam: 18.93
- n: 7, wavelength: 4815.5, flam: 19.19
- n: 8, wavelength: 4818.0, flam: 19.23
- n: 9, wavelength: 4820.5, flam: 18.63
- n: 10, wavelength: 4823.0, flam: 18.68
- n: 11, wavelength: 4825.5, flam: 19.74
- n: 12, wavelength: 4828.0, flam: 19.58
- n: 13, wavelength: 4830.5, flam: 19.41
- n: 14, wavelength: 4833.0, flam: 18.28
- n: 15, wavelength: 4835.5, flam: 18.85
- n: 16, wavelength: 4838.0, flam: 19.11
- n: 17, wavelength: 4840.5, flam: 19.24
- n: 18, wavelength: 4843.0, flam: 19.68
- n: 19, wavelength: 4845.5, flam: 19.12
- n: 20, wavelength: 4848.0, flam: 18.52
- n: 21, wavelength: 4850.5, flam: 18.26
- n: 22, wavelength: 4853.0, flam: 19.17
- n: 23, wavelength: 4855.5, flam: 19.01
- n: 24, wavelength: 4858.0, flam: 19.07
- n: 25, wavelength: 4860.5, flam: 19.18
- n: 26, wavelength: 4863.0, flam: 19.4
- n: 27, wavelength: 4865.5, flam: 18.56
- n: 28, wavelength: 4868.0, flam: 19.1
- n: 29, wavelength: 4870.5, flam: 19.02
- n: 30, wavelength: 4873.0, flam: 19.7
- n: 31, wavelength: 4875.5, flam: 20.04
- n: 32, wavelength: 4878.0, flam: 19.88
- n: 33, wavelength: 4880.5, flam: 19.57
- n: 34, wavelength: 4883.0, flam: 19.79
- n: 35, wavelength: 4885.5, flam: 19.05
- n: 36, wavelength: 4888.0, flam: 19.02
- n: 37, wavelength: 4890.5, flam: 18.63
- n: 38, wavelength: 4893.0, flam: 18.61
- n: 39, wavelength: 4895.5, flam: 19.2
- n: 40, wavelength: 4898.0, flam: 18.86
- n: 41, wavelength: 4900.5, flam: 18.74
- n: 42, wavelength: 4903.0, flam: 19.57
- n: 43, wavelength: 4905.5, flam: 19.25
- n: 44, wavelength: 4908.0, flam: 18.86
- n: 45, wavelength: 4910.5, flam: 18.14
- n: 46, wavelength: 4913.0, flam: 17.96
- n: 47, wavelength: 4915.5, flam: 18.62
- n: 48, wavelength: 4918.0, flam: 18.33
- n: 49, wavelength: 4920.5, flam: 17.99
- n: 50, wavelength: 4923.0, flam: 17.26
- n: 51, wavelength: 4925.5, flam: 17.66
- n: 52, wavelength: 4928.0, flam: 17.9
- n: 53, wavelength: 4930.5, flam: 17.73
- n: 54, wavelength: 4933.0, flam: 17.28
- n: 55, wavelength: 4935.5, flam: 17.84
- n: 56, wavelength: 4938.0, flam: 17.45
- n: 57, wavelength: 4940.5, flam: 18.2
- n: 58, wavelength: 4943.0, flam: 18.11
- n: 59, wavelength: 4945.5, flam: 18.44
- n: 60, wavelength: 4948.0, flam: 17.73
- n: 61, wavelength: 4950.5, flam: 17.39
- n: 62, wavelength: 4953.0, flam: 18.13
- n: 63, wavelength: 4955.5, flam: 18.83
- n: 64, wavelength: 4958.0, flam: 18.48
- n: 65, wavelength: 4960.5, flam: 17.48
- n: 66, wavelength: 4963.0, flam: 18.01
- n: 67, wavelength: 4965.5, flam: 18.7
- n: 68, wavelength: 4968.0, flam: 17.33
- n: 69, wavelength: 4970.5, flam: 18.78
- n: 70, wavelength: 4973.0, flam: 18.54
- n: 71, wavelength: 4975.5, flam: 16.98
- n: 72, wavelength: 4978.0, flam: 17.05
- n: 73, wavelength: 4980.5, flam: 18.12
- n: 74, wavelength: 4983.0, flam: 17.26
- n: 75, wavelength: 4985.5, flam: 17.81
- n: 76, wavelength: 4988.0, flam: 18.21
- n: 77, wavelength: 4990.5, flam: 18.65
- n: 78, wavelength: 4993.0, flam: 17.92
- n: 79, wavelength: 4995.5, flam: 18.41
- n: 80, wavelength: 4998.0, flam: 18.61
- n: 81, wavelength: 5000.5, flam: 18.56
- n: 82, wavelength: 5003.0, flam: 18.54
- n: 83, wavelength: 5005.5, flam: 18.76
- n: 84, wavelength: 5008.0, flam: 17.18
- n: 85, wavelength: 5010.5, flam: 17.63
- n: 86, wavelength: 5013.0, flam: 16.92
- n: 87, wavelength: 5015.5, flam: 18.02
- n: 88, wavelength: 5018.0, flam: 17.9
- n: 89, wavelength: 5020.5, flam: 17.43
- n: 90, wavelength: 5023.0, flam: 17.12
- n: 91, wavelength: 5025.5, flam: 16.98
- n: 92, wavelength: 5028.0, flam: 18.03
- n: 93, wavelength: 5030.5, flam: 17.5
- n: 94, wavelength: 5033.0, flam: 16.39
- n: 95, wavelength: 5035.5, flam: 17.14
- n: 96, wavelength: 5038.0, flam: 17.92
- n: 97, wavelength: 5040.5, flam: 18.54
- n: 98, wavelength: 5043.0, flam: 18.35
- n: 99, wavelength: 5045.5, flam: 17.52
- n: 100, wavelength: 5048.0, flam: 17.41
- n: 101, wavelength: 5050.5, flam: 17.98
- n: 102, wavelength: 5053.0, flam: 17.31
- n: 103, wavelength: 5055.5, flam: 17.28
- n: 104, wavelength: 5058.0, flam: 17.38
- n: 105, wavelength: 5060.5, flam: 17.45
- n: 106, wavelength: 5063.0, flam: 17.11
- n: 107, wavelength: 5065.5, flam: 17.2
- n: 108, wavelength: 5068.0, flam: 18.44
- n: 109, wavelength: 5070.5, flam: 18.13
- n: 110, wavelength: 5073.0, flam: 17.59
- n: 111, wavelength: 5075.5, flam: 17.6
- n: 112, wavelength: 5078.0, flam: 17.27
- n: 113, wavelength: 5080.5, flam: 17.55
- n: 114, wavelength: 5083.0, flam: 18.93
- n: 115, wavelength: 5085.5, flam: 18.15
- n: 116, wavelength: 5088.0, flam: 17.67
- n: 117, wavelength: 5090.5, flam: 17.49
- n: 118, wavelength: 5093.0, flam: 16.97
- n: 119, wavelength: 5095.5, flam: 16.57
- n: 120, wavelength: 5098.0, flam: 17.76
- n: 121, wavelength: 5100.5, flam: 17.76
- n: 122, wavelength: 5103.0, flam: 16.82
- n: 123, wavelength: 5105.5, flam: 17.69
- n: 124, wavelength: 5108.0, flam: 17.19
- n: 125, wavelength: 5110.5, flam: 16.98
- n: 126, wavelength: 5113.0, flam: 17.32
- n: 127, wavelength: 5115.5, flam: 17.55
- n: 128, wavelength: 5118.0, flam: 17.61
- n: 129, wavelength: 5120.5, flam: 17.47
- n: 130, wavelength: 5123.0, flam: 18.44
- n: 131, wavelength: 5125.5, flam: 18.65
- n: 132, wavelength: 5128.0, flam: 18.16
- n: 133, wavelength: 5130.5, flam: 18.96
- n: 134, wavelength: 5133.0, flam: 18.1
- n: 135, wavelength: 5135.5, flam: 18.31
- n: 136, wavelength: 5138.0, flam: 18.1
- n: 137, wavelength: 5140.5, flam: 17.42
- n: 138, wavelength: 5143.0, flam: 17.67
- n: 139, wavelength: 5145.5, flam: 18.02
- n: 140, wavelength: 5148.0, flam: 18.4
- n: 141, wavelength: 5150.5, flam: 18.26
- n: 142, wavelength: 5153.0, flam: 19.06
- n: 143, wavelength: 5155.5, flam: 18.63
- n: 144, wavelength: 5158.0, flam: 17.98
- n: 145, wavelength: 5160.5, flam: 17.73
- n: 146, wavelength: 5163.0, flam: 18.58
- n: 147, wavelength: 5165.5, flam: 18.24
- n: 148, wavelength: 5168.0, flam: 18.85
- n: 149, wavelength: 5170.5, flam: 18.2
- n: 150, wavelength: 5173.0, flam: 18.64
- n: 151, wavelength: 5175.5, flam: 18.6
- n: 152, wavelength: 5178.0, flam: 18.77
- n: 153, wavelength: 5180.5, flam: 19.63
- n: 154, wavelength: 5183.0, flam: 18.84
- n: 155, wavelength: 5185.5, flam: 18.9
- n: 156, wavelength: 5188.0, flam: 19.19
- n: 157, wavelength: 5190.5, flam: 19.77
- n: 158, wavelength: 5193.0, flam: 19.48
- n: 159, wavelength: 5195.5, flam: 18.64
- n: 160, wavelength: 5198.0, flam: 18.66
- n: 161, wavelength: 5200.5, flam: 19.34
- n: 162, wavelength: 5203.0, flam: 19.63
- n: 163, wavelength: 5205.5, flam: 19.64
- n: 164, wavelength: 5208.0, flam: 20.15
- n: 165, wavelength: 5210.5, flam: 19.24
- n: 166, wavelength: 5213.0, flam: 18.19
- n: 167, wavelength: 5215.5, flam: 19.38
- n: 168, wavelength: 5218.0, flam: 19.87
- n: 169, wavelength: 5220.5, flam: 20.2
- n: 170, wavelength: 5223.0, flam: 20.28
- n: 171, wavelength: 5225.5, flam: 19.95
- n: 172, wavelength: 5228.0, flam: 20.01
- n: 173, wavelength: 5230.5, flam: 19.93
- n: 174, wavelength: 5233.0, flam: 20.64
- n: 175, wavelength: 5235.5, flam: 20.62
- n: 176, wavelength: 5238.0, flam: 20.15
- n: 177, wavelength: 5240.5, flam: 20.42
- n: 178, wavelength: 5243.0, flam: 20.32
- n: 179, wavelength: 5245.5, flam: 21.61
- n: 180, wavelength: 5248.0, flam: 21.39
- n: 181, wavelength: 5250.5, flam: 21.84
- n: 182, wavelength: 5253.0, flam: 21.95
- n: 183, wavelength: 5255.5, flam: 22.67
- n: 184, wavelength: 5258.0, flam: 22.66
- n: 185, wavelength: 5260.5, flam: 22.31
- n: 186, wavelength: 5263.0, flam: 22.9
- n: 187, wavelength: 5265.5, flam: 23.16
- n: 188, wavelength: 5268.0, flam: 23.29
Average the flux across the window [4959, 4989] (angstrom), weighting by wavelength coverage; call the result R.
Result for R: 17.9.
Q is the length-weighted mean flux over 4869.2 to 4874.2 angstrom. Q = 19.4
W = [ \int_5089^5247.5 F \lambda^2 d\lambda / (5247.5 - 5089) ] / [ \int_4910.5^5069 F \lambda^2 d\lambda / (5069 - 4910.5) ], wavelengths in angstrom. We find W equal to 1.13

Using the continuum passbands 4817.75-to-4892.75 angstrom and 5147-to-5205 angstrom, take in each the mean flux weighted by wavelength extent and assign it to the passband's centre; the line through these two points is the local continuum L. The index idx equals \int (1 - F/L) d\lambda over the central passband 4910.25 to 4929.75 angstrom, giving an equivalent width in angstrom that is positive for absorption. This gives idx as 1.13 angstrom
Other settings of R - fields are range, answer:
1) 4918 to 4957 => 17.9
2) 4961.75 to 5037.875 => 17.8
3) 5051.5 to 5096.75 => 17.6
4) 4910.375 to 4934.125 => 17.9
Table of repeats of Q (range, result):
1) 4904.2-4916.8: 18.6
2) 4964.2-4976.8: 18.1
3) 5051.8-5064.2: 17.3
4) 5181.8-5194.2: 19.2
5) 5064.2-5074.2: 17.8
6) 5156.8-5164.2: 18.1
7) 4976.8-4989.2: 17.7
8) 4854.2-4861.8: 19.1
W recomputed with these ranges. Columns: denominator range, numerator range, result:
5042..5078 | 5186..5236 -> 1.18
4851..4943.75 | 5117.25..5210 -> 1.11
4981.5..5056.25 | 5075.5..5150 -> 1.04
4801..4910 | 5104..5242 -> 1.12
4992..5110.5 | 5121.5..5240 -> 1.13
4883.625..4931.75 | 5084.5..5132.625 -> 1.03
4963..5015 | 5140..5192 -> 1.11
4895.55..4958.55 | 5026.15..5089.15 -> 1.02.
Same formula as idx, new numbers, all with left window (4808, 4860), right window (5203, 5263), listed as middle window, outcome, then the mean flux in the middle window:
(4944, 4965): 1.56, 18.1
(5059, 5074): 1.74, 17.6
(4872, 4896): -0.12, 19.3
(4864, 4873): 0.08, 19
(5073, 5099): 3.17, 17.6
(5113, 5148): 3.79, 18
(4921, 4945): 2.10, 17.7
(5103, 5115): 1.71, 17.3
